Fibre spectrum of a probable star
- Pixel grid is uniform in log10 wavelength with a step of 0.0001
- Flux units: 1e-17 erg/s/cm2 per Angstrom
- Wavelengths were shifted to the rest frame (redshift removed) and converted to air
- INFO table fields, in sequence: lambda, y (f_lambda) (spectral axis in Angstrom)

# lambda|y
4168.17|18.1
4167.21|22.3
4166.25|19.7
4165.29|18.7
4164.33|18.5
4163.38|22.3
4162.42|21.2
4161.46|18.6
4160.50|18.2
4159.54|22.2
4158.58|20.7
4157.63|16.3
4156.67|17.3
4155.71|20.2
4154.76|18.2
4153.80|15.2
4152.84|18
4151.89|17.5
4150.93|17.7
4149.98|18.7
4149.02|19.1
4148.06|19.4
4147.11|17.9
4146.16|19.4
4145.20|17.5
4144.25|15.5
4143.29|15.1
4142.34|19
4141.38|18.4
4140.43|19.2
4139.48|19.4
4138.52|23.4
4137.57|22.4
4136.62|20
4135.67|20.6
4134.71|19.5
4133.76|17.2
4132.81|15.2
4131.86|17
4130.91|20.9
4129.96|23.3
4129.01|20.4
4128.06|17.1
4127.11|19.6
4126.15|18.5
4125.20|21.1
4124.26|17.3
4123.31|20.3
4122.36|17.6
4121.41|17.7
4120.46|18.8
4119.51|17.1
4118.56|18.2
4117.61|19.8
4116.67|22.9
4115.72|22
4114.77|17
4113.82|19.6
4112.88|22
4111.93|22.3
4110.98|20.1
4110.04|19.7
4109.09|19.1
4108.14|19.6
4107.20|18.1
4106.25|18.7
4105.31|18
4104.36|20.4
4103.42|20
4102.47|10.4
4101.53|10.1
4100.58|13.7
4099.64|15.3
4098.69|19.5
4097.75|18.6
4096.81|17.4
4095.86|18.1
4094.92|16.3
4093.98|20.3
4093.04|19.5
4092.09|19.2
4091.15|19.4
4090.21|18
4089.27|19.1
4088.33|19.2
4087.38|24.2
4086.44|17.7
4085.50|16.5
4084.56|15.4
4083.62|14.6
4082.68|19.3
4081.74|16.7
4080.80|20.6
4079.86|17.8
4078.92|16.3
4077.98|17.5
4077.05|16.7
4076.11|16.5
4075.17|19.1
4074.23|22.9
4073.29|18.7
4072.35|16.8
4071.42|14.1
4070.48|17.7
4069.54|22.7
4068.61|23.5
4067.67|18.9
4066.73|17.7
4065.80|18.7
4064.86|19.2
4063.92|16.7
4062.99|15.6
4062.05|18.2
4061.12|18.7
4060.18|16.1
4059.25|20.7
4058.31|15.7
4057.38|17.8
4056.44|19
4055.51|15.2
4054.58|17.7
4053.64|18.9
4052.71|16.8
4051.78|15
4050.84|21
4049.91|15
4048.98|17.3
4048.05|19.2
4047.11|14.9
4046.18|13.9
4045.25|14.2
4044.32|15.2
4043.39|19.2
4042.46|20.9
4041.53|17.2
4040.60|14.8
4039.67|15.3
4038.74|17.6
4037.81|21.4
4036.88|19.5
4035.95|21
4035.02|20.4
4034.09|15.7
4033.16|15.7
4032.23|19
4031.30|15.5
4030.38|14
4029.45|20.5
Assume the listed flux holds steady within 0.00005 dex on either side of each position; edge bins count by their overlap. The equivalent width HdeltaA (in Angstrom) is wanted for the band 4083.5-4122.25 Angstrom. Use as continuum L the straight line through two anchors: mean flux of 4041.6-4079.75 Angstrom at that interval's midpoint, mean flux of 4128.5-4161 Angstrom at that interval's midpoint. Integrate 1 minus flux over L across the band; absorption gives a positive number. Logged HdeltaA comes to -0.3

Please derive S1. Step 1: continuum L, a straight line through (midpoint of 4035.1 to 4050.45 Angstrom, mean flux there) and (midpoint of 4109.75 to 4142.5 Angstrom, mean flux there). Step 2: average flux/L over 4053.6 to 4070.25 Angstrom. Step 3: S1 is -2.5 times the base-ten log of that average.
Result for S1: -0.028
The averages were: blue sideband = 17.4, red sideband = 19.6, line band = 18.4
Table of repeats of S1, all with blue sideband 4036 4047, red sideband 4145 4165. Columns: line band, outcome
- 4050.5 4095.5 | -0.030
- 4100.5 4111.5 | 0.041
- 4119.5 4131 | -0.049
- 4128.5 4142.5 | -0.069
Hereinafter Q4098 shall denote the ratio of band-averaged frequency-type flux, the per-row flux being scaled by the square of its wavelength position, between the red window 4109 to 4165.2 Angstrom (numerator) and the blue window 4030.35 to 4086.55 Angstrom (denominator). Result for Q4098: 1.1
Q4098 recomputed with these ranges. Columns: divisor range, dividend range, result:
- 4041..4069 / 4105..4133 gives 1.14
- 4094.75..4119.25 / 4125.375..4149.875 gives 1.05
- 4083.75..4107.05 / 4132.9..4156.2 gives 1.08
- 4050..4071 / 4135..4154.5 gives 1.07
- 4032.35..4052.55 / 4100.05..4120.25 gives 1.10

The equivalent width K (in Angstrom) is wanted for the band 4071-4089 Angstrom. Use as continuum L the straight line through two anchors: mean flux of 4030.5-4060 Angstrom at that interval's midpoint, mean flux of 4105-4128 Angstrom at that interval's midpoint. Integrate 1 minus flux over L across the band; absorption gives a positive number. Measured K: 0.4 Angstrom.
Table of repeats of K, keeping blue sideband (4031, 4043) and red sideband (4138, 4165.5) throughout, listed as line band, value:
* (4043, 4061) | 1.1 Angstrom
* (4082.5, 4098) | 0.0 Angstrom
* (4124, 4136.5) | -0.3 Angstrom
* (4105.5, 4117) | -0.9 Angstrom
